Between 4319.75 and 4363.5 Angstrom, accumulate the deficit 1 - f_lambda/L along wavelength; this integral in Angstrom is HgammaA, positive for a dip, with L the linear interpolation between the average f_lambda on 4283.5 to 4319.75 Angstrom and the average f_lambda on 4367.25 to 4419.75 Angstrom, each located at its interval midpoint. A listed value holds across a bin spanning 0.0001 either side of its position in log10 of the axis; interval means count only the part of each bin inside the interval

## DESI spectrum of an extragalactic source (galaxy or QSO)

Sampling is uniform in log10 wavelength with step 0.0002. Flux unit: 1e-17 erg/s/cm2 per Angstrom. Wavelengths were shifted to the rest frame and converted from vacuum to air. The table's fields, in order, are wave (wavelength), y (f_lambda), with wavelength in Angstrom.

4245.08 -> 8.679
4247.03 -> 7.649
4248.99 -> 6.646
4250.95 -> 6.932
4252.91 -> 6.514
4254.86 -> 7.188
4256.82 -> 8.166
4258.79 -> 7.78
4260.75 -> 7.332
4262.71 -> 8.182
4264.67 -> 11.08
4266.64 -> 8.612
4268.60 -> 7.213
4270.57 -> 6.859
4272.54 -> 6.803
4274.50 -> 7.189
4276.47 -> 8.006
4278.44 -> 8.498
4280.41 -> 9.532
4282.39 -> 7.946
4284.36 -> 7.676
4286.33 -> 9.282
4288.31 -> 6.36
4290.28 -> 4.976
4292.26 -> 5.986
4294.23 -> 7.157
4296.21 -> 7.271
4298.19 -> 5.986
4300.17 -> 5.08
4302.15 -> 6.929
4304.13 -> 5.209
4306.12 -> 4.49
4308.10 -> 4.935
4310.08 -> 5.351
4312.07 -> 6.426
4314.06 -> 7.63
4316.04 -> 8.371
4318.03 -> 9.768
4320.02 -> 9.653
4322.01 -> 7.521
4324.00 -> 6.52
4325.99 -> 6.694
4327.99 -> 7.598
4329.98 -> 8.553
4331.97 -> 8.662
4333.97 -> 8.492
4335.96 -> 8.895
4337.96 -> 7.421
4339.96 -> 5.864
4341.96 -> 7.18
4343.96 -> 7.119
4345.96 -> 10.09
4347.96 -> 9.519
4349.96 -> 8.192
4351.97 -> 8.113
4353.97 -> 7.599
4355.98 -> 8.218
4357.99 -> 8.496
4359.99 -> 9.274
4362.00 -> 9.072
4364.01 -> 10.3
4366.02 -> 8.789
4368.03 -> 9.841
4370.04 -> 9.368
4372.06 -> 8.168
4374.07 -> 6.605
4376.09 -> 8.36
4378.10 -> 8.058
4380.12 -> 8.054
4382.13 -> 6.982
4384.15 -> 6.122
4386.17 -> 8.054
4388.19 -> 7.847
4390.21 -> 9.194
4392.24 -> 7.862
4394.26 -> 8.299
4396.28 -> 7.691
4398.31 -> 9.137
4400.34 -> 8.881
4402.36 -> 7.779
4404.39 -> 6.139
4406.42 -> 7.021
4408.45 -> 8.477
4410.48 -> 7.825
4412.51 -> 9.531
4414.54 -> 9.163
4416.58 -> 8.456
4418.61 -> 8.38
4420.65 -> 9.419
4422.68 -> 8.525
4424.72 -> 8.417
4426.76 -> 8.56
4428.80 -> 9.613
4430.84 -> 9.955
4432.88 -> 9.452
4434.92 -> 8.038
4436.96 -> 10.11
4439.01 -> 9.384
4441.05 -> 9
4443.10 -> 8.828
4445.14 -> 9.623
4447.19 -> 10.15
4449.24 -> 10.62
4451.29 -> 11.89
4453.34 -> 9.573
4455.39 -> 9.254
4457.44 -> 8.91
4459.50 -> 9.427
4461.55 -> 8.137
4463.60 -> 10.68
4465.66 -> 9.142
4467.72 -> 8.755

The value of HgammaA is -4.9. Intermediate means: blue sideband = 6.66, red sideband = 8.12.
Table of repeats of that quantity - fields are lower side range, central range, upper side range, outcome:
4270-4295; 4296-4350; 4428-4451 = 4.56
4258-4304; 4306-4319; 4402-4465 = 1.53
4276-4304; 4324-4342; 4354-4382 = 0.56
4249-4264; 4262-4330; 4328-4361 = 4.53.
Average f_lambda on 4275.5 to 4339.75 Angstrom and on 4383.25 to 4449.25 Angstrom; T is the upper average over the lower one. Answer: 1.19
